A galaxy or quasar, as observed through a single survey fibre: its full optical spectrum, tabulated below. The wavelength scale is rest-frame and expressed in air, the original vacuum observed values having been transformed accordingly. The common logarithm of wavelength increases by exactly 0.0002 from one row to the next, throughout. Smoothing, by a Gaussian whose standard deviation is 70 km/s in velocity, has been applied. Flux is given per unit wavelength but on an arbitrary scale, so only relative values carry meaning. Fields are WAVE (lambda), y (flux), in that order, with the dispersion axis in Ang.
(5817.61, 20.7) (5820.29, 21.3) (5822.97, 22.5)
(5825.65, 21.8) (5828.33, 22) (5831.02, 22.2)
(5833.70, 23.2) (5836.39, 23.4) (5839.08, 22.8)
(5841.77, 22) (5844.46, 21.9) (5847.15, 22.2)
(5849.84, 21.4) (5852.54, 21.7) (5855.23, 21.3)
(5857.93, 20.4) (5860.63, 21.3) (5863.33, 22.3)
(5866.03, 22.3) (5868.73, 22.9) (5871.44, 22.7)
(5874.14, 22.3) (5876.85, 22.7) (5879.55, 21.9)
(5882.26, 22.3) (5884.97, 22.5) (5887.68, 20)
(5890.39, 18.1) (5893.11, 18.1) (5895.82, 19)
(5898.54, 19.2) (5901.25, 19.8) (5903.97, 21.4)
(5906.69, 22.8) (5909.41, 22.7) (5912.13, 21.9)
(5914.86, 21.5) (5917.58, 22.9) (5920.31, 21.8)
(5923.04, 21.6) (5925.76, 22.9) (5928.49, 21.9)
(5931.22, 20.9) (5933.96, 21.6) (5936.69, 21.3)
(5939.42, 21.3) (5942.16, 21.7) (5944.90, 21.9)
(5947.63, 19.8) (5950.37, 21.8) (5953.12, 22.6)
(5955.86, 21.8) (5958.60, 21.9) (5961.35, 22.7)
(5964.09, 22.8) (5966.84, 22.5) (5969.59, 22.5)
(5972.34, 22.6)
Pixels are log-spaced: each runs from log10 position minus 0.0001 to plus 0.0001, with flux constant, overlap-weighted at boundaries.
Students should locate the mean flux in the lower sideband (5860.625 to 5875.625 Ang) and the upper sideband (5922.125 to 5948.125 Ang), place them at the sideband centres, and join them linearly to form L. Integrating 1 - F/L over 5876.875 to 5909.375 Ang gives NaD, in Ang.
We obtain 2.1 Ang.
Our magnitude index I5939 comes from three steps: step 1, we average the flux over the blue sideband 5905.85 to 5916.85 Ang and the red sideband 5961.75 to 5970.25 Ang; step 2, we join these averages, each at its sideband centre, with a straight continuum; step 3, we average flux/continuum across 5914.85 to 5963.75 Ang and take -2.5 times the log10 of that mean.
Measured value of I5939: 0.03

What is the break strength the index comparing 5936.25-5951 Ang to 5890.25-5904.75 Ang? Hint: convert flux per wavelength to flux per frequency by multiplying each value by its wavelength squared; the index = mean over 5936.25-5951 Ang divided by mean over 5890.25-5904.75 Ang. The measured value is 1.1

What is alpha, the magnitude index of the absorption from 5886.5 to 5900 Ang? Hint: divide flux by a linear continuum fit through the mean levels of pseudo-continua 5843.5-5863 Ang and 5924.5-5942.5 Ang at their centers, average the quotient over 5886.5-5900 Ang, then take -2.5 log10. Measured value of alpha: 0.14 mag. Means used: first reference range 21.5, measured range 18.9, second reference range 21.6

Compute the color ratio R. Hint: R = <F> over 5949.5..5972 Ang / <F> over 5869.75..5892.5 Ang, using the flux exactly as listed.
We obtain 1.0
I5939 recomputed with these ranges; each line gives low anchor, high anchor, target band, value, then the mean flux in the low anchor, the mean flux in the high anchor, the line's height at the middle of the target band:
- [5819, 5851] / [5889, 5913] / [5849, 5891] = -0.02 mag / 22.2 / 20.3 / 21.2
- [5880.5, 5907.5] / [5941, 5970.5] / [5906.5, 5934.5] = -0.05 mag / 20.3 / 22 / 21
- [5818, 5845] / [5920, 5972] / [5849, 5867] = 0.03 mag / 22.3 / 21.9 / 22.2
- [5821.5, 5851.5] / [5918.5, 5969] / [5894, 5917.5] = 0.05 mag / 22.3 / 21.8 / 22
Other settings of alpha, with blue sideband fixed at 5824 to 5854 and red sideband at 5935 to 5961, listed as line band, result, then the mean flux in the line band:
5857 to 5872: 0.01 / 22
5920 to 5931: -0.01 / 22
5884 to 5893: 0.11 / 19.8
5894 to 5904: 0.12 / 19.6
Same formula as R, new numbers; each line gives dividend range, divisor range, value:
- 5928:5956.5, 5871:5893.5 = 1.01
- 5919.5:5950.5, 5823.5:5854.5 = 0.97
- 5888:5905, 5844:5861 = 0.90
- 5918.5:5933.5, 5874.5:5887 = 0.98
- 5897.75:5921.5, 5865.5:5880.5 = 0.96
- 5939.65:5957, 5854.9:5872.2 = 0.99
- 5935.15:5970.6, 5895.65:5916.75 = 1.03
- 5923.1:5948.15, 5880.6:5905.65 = 1.07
